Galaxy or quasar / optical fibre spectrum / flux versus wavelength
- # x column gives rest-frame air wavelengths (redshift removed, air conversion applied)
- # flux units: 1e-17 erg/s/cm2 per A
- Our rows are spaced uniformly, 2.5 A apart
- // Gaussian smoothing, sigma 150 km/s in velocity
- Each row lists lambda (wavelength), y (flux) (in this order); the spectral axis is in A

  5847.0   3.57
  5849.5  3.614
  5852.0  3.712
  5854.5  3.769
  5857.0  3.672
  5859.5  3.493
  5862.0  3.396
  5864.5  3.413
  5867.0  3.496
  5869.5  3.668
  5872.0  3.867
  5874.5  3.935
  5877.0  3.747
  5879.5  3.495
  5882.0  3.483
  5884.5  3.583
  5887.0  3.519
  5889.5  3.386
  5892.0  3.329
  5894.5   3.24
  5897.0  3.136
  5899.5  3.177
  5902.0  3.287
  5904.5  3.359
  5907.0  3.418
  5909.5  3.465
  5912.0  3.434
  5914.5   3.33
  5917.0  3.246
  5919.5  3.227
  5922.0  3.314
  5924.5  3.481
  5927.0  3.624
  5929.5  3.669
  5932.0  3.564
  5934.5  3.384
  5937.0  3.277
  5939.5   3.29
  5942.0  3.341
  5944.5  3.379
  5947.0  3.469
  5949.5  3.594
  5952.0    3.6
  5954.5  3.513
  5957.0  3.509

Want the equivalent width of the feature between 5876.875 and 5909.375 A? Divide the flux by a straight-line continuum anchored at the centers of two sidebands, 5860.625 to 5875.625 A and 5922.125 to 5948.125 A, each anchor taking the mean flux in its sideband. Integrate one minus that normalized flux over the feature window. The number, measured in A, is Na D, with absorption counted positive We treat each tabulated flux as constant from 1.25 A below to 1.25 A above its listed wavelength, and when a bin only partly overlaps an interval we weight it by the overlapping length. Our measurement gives 1.6 A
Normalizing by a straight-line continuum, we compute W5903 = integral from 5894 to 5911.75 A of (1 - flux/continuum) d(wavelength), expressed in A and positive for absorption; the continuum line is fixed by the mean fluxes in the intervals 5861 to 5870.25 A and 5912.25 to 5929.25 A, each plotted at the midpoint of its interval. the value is 0.6 A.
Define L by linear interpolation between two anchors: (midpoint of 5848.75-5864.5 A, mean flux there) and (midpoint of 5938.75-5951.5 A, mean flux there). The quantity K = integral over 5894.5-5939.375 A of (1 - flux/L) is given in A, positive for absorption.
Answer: 1.44 A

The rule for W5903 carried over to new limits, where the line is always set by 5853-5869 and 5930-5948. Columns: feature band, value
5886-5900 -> 0.7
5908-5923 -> 0.5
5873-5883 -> -0.5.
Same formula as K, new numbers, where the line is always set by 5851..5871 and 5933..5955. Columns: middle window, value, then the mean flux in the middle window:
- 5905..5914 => 0.2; 3.42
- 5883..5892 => 0.1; 3.47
